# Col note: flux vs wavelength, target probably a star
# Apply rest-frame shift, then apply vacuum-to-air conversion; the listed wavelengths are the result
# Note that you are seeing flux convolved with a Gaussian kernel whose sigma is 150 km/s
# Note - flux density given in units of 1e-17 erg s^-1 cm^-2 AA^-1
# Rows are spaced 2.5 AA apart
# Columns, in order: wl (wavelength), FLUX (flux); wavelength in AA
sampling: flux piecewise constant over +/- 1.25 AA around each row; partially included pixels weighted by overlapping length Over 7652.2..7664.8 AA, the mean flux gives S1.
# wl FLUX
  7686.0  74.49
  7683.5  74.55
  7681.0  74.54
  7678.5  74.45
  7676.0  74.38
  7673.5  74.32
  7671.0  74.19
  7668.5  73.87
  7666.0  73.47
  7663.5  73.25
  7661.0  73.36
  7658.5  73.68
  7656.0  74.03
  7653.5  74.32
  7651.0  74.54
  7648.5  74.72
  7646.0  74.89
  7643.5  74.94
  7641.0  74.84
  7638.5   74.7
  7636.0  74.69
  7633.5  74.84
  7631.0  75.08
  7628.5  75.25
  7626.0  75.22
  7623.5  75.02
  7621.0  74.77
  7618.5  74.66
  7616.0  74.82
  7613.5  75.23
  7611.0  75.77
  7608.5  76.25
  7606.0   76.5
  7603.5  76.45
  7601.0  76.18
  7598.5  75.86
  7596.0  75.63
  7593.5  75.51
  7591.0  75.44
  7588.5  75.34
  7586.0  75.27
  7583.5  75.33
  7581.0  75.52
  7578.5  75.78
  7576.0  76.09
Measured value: 73.7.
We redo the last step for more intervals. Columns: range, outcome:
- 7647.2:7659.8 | 74.3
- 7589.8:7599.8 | 75.6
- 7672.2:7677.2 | 74.3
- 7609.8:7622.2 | 75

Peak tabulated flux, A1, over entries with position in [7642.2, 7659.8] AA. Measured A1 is 74.94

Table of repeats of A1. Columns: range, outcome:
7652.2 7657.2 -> 74.32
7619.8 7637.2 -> 75.25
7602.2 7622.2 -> 76.5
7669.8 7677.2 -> 74.38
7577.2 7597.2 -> 75.78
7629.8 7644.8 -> 75.08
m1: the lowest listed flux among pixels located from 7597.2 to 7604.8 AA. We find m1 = 75.86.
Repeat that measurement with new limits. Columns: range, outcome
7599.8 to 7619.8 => 74.66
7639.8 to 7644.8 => 74.84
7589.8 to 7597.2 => 75.44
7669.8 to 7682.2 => 74.19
